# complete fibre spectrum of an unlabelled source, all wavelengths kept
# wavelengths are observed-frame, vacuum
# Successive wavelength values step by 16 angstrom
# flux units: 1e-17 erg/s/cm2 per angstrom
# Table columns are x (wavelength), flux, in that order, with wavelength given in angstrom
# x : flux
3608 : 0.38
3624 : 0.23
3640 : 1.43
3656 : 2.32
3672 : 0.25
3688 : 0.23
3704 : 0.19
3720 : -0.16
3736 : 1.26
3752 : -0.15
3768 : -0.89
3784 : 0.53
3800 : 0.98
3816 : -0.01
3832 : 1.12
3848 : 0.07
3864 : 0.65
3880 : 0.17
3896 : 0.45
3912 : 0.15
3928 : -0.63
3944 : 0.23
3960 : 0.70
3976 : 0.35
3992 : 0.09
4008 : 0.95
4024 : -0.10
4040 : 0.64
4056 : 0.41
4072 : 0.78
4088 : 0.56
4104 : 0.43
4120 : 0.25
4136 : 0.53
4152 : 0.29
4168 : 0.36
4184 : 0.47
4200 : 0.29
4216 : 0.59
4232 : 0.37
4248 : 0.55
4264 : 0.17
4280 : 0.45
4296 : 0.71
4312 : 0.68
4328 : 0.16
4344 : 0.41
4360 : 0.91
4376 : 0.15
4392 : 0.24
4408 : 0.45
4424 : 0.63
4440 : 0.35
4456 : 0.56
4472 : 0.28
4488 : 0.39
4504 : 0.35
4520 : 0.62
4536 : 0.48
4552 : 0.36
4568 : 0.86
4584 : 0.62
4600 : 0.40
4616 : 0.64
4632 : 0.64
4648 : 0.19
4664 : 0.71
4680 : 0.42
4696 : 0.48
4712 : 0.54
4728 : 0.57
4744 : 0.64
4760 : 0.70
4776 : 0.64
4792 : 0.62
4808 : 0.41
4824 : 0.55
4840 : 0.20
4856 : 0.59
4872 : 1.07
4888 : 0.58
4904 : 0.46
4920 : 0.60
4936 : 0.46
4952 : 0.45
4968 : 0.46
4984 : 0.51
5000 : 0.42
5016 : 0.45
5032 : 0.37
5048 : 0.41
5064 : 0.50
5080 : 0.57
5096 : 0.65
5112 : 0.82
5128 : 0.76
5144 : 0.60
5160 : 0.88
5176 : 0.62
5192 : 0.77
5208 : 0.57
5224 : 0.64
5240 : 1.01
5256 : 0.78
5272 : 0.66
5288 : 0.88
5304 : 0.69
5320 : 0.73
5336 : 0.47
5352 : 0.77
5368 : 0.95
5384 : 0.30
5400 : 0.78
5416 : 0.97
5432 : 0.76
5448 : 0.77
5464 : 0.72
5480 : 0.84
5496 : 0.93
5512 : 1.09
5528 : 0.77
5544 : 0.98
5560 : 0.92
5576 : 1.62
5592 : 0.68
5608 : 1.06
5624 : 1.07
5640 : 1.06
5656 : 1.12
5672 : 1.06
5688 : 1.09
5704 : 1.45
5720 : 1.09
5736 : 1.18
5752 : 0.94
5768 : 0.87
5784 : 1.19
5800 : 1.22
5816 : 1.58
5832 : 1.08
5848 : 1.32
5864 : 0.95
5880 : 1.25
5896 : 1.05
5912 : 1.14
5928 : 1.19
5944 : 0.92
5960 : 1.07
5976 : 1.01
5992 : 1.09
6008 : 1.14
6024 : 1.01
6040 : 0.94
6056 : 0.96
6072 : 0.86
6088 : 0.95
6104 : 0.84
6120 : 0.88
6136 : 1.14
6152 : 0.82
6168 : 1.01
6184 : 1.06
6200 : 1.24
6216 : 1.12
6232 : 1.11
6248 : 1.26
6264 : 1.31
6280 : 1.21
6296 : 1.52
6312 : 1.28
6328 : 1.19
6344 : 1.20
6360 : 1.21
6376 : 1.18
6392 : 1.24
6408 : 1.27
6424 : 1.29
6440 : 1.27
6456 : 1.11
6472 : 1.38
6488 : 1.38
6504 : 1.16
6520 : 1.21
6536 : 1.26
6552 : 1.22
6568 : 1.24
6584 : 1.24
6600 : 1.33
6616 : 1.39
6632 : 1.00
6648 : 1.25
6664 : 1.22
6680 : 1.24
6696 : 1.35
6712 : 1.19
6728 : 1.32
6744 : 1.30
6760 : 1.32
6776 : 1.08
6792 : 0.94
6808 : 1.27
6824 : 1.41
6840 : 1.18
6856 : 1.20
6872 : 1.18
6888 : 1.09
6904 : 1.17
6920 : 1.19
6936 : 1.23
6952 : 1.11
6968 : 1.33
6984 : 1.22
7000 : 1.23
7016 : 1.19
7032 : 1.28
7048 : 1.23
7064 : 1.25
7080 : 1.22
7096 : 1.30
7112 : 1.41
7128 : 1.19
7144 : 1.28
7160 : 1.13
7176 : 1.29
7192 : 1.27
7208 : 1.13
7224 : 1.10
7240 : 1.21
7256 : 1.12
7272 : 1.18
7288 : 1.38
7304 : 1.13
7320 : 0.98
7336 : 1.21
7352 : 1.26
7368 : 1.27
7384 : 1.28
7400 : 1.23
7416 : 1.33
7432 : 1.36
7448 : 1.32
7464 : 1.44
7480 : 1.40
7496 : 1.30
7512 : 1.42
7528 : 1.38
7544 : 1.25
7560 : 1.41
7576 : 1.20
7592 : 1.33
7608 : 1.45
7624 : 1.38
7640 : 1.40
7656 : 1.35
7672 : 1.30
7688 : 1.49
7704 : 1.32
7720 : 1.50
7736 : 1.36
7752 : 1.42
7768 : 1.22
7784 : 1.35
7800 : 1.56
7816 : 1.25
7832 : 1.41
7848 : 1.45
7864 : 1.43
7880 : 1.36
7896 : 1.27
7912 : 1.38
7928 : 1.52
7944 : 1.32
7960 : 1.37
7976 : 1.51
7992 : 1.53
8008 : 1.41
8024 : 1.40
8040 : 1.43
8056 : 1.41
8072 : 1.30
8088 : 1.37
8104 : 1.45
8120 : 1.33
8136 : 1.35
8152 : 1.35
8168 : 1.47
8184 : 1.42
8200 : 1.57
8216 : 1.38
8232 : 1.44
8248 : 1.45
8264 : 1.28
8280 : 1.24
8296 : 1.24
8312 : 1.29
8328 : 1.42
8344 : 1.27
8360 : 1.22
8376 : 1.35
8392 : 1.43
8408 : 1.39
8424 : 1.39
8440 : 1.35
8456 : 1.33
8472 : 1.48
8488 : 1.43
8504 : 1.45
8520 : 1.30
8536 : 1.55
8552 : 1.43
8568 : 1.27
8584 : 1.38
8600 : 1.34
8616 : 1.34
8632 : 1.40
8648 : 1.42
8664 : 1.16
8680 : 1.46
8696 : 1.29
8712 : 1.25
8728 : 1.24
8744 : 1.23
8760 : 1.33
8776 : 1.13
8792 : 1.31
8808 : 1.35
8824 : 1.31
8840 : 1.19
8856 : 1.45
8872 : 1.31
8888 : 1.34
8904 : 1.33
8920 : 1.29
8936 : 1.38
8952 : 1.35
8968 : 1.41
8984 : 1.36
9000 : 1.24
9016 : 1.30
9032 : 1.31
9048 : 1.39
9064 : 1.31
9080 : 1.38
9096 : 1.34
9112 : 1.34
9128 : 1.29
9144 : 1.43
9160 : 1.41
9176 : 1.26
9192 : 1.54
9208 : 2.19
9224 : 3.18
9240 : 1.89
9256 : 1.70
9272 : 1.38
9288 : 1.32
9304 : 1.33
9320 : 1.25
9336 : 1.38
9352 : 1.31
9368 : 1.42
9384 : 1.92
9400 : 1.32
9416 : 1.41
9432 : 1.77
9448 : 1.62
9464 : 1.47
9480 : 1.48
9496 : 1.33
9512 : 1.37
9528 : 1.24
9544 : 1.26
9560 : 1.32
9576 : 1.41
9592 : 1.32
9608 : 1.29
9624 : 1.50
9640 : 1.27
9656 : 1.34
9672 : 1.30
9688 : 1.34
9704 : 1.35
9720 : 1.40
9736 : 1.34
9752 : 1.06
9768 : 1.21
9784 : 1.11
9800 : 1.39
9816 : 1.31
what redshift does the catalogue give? 0.404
